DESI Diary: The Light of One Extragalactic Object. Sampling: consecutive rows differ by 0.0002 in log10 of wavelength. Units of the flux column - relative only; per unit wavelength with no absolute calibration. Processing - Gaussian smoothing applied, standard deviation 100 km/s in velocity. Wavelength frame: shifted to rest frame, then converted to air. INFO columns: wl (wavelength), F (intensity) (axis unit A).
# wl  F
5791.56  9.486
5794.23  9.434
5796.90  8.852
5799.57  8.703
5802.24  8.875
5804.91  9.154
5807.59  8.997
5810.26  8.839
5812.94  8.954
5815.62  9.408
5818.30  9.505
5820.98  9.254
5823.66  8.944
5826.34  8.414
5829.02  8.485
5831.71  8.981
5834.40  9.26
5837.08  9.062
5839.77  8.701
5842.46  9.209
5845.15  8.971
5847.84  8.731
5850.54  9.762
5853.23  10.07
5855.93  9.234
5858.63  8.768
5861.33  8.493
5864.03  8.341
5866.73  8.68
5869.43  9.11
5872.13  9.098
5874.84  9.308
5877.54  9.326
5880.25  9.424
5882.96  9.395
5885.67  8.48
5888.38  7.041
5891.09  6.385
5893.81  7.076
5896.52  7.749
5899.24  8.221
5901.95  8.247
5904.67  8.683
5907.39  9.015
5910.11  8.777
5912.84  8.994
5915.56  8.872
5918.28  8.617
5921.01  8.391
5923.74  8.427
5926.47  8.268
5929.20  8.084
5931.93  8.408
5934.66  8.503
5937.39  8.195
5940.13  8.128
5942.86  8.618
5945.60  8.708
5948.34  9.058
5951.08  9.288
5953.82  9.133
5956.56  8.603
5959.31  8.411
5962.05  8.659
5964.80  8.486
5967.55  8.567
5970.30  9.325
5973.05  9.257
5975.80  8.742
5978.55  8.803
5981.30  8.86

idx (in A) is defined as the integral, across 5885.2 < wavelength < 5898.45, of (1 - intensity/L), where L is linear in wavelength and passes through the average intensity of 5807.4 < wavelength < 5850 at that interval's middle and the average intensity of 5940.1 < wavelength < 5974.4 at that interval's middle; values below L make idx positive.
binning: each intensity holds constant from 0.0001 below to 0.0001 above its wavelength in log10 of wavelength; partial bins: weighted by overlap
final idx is 2.4 A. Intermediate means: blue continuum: 9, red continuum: 8.81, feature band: 7.31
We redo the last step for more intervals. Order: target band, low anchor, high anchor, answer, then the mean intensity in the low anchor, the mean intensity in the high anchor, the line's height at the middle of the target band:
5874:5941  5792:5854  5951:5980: 4.0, 9.06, 8.82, 8.92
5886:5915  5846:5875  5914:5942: 2.0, 9.04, 8.4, 8.66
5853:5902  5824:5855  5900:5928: 1.8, 9.06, 8.62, 8.83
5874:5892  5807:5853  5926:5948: 0.5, 9.05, 8.4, 8.73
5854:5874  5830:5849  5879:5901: -0.9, 8.98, 7.97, 8.49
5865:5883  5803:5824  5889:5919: -1.4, 9.13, 8.2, 8.51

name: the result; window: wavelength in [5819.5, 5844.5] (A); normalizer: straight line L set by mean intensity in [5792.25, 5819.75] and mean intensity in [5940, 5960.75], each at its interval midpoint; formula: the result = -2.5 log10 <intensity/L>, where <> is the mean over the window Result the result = 0.01 mag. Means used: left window 9.08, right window 8.78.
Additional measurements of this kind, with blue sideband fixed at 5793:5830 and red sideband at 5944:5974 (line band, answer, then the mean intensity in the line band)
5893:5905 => 0.12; 7.98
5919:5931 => 0.07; 8.31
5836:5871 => -0.01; 9.01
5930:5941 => 0.07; 8.31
